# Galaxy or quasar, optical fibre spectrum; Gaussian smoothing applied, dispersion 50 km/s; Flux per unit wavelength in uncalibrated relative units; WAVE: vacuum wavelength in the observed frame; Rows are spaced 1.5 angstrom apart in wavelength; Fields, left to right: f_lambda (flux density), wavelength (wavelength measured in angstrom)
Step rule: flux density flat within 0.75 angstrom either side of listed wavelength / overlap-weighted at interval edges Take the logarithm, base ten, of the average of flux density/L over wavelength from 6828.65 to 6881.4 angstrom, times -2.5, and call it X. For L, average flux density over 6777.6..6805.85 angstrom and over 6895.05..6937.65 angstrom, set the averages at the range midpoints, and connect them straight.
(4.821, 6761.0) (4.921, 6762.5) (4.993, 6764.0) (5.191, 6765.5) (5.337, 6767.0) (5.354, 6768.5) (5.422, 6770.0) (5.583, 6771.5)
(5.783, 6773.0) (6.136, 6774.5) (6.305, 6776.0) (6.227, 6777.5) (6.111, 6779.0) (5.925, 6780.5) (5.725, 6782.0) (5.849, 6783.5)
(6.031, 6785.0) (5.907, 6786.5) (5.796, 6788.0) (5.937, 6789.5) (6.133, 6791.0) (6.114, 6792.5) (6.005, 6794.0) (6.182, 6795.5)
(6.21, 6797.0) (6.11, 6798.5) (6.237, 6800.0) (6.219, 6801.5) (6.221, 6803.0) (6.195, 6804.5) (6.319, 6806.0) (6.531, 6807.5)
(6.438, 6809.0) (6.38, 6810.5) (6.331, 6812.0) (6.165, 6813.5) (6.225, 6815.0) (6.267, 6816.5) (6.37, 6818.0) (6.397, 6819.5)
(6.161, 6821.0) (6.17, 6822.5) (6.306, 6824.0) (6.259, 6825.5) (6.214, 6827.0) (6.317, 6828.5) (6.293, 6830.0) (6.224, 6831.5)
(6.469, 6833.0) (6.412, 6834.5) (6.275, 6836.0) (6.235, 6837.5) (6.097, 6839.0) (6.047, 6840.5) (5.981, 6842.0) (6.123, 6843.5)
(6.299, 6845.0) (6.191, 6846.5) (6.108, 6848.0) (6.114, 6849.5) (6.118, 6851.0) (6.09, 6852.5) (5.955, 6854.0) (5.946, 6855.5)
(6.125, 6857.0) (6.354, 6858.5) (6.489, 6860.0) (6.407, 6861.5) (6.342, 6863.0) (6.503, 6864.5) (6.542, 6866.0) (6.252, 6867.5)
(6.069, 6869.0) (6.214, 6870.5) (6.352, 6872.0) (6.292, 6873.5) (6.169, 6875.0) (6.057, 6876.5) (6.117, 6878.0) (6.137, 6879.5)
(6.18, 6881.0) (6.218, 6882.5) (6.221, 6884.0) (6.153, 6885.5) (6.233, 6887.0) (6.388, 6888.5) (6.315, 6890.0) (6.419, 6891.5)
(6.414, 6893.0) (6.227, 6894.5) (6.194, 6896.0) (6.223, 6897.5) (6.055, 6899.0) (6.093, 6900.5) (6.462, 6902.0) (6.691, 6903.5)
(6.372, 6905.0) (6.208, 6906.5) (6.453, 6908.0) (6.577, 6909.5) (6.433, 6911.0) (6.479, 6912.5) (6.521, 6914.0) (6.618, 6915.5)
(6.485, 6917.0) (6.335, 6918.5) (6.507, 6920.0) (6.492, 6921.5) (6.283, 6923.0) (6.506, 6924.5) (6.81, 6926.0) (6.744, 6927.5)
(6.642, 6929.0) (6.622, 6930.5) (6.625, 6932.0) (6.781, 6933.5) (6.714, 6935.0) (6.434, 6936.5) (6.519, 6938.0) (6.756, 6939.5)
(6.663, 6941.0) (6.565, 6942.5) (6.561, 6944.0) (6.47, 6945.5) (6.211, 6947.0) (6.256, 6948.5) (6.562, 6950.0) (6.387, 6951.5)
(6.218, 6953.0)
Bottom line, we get 0.01 mag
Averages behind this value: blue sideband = 6.06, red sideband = 6.48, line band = 6.22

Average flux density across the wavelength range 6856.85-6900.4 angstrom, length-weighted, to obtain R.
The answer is 6.26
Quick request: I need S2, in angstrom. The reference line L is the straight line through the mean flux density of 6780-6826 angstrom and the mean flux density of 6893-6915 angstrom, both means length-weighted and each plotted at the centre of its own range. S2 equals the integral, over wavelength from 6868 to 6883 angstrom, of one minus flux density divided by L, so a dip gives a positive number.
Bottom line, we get 0.3 angstrom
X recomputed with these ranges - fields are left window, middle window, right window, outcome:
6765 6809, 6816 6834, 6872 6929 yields -0.03 mag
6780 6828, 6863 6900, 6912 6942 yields 0.03 mag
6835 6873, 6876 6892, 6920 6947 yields 0.02 mag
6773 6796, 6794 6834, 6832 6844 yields -0.03 mag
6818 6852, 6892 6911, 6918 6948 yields 0.02 mag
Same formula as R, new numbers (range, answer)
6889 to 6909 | 6.32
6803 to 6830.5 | 6.29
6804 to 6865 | 6.25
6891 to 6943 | 6.48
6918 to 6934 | 6.58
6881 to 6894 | 6.29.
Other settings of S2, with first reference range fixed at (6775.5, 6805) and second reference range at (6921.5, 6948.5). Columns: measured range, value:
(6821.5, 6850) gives 0.0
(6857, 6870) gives -0.1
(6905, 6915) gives 0.1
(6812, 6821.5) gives -0.2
